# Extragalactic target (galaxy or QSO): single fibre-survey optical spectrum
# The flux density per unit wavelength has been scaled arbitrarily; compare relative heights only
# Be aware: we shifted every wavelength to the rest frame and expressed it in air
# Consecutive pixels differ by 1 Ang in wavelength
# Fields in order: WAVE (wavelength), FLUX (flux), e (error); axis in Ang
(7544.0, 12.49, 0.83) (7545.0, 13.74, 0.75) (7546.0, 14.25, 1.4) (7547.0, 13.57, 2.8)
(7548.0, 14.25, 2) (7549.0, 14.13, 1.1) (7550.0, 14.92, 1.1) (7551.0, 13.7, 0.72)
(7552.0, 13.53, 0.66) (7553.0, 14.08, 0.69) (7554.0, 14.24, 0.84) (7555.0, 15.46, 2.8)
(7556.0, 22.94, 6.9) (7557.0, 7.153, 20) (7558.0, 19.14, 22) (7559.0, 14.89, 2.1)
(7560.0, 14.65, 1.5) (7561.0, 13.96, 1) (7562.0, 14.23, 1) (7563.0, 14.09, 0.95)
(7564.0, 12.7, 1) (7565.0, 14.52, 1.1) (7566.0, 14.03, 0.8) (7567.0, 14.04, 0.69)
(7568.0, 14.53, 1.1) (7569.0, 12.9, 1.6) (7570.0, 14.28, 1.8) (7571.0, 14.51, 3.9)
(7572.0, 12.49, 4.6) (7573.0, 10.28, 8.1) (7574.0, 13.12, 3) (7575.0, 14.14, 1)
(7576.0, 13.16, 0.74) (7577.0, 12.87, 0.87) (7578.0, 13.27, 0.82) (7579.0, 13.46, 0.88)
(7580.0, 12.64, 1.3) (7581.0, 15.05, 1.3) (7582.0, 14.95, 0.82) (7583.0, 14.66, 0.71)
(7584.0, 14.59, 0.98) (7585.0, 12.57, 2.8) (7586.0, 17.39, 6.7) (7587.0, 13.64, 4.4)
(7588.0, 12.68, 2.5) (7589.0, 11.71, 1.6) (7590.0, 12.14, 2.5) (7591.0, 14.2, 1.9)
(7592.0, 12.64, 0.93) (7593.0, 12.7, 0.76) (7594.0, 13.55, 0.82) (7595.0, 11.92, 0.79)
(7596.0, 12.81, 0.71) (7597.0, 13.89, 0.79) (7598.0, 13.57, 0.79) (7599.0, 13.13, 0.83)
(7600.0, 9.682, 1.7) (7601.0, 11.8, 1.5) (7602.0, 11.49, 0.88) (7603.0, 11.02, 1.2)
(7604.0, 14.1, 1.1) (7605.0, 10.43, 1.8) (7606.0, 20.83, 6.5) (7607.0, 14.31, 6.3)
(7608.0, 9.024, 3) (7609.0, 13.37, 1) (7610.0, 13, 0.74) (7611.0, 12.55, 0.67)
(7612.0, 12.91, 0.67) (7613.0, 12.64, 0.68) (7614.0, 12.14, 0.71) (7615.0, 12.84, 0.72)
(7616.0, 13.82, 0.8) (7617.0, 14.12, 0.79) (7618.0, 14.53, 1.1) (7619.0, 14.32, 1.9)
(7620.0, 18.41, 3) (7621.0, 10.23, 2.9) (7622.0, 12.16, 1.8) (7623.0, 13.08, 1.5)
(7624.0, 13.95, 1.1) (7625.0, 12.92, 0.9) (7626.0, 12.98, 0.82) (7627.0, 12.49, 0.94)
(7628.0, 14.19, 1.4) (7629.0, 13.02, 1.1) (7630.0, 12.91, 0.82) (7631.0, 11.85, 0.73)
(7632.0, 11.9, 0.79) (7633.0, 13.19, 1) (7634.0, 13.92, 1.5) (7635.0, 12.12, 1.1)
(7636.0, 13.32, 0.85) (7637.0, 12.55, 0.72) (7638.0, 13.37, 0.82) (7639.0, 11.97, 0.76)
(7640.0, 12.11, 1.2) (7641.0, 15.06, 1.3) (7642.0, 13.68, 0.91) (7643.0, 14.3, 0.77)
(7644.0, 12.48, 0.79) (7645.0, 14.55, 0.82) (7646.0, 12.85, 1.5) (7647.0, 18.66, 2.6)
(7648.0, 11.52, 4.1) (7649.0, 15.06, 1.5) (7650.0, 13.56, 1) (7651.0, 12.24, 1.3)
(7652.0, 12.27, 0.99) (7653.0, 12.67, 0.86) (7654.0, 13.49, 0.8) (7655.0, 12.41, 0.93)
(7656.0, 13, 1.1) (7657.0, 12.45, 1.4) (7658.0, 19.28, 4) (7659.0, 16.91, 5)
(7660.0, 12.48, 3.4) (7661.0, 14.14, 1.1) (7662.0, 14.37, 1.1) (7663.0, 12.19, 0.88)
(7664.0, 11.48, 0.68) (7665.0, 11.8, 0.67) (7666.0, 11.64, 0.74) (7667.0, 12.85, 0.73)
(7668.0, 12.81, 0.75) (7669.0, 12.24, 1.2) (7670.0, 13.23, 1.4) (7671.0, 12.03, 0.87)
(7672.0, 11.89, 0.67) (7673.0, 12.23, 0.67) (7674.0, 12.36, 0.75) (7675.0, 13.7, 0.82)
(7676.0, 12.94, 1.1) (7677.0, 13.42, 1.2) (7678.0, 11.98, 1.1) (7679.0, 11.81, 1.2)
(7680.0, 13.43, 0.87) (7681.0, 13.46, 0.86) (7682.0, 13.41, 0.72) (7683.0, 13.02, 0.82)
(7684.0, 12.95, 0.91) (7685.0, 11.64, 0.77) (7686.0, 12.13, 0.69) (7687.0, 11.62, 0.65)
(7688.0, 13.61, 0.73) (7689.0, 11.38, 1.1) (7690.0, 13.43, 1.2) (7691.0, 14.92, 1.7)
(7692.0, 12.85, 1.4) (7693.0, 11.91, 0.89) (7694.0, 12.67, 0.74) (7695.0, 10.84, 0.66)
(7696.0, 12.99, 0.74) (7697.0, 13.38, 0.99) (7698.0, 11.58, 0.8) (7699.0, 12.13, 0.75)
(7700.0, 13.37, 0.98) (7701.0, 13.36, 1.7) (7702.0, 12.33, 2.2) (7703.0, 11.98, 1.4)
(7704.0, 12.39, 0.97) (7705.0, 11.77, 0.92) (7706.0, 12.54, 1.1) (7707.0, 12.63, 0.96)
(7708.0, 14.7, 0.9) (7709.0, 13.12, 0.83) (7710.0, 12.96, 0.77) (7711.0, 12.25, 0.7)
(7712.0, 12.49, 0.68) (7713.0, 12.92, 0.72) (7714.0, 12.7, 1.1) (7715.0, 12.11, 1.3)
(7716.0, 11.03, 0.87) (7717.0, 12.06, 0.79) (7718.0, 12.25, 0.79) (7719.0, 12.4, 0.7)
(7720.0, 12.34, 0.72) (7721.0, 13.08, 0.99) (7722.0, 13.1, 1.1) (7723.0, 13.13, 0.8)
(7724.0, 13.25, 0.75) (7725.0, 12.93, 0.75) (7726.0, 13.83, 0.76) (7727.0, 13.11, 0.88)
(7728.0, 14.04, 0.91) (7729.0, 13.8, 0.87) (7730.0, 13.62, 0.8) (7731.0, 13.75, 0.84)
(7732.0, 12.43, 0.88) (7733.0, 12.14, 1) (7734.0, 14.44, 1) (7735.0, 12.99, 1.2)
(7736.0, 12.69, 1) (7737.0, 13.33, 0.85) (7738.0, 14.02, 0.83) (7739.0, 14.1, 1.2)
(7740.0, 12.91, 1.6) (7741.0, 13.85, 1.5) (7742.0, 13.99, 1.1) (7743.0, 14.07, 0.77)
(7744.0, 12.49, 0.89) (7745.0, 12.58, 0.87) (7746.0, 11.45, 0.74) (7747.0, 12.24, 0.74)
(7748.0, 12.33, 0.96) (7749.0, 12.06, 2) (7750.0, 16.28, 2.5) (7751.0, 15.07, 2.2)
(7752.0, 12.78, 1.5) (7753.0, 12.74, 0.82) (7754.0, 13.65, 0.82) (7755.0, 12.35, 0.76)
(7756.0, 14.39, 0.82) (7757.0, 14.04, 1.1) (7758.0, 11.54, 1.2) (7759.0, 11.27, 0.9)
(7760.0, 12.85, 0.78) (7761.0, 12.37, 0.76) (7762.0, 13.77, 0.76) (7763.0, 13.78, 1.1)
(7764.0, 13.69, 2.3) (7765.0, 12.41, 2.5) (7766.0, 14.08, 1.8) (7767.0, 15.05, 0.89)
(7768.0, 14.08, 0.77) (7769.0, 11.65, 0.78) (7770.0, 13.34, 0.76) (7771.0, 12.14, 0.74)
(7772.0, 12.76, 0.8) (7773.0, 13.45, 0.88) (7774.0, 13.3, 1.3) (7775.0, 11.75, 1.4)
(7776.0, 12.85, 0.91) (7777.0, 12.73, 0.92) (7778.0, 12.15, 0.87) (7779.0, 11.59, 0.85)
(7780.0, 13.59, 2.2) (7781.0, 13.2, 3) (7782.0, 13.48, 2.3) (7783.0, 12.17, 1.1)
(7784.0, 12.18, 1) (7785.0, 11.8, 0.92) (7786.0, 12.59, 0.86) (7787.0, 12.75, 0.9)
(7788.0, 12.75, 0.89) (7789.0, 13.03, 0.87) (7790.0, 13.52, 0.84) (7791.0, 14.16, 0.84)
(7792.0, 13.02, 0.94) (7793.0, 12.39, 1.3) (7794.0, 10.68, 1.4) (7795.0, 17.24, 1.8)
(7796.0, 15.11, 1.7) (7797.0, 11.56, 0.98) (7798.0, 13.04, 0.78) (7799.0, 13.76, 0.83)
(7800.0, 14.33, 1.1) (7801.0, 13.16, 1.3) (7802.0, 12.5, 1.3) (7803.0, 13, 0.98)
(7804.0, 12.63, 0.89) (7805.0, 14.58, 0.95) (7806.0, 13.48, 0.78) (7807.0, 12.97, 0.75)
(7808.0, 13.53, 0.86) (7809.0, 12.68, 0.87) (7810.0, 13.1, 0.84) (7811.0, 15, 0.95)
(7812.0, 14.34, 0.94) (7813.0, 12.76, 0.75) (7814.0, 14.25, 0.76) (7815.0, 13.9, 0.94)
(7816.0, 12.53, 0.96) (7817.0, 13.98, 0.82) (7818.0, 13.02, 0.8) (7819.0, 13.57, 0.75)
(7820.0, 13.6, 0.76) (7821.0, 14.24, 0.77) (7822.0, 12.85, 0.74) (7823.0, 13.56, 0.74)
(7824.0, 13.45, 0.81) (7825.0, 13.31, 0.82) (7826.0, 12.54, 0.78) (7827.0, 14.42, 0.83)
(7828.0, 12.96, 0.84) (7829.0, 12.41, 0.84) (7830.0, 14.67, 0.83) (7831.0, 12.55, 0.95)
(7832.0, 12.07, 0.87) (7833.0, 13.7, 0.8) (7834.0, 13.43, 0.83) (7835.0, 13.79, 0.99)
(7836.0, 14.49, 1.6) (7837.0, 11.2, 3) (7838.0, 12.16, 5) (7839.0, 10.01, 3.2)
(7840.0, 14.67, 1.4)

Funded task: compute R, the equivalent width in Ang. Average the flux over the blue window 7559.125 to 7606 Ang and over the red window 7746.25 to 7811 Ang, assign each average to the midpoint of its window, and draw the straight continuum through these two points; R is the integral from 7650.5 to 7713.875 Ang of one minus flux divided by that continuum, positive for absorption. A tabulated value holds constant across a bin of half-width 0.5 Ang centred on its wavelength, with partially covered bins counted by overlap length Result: 1.9 Ang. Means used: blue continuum 13.4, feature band 12.8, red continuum 13.1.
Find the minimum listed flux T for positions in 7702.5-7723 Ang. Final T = 11.03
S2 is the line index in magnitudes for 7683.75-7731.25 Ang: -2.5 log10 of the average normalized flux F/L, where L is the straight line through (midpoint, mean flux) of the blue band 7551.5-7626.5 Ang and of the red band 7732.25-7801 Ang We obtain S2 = 0.044 mag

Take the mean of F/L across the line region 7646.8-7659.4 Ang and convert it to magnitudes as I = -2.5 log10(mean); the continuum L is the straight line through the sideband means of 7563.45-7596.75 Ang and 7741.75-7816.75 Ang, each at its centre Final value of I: -0.05 mag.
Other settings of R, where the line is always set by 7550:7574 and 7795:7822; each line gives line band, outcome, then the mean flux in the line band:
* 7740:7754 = 0.5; 13.2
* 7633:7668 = 1.3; 13.4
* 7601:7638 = 2.4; 13.1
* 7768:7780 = 0.9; 12.6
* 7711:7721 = 1.1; 12.3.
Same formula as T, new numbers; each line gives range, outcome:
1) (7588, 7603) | 9.682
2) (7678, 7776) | 10.84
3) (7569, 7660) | 9.024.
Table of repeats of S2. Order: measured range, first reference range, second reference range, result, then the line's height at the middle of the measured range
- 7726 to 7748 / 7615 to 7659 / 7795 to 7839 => 0.02 mag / 13.4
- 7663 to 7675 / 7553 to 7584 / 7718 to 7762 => 0.11 mag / 13.5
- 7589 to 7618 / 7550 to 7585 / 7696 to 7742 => 0.07 mag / 13.8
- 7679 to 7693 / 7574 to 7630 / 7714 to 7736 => 0.02 mag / 13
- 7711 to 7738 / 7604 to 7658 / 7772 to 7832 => 0.03 mag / 13.3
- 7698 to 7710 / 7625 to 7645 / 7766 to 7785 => 0.02 mag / 13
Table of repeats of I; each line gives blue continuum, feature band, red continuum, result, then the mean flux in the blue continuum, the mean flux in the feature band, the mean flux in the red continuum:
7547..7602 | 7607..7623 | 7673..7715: 0.021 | 13.7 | 13.1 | 12.7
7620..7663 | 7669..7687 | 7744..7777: 0.056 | 13.4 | 12.6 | 13.1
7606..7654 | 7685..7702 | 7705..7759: 0.046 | 13.3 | 12.6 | 13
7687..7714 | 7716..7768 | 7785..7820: -0.018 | 12.7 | 13.2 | 13.4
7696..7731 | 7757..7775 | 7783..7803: -0.002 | 12.8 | 13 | 13.1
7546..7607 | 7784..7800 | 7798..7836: 0.024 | 13.7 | 13.2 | 13.4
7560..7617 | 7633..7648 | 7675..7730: -0.042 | 13.3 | 13.6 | 12.7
